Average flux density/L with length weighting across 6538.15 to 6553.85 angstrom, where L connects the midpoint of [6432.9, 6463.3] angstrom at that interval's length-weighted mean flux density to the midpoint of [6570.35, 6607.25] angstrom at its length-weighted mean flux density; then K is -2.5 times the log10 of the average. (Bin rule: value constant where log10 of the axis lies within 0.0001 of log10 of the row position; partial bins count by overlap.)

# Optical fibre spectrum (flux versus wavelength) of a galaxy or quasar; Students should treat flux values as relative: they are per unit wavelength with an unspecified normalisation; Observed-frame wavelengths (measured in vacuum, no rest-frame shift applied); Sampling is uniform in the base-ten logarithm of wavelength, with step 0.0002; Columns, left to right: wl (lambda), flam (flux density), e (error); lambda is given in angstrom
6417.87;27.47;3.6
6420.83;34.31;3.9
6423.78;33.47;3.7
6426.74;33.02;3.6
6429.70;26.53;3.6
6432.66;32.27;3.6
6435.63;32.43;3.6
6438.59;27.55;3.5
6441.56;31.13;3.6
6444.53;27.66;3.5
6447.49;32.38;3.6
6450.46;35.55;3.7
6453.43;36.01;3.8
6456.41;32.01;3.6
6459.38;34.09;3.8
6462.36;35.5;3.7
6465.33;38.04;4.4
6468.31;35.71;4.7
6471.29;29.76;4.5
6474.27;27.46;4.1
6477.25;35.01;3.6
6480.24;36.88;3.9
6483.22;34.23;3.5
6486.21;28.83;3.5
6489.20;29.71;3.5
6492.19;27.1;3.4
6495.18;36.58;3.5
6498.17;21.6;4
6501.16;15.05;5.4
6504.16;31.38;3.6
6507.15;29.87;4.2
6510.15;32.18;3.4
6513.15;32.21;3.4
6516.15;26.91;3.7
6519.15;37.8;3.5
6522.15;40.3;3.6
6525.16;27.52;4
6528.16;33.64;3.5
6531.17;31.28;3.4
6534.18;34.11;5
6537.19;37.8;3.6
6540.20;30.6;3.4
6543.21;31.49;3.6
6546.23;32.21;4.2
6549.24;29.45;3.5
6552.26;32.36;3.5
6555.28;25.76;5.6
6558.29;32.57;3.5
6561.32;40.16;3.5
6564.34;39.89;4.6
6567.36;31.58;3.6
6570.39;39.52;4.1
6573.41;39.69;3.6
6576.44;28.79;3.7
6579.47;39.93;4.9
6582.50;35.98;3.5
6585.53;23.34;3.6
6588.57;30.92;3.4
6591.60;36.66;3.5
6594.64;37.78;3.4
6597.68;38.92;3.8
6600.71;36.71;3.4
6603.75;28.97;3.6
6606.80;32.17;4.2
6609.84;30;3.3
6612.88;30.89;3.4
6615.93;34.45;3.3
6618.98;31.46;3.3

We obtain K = 0.08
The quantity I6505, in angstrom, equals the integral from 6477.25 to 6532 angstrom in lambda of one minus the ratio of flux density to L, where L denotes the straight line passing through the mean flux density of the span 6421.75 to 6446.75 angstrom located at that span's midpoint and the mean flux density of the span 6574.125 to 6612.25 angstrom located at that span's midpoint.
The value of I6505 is 1.8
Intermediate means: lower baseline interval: 30.7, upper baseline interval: 33.4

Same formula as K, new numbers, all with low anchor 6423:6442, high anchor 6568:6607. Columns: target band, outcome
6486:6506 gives 0.19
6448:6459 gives -0.10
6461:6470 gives -0.15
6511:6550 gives 0.01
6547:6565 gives 0.03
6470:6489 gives 0.00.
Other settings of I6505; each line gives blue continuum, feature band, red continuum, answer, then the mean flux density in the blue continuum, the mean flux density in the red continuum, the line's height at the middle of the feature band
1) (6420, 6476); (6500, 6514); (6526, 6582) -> 2.1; 32.4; 33.9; 33.2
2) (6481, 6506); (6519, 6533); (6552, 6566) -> -1.1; 28.3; 34.3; 31.3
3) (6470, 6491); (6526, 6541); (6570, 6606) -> -0.1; 31.6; 34.6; 33.1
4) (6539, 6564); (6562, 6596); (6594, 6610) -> -1.8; 32.2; 34.2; 33.3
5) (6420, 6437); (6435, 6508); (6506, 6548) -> 2.3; 31.9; 32.7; 32.3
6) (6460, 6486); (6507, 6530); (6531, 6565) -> 0.4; 33.8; 33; 33.3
